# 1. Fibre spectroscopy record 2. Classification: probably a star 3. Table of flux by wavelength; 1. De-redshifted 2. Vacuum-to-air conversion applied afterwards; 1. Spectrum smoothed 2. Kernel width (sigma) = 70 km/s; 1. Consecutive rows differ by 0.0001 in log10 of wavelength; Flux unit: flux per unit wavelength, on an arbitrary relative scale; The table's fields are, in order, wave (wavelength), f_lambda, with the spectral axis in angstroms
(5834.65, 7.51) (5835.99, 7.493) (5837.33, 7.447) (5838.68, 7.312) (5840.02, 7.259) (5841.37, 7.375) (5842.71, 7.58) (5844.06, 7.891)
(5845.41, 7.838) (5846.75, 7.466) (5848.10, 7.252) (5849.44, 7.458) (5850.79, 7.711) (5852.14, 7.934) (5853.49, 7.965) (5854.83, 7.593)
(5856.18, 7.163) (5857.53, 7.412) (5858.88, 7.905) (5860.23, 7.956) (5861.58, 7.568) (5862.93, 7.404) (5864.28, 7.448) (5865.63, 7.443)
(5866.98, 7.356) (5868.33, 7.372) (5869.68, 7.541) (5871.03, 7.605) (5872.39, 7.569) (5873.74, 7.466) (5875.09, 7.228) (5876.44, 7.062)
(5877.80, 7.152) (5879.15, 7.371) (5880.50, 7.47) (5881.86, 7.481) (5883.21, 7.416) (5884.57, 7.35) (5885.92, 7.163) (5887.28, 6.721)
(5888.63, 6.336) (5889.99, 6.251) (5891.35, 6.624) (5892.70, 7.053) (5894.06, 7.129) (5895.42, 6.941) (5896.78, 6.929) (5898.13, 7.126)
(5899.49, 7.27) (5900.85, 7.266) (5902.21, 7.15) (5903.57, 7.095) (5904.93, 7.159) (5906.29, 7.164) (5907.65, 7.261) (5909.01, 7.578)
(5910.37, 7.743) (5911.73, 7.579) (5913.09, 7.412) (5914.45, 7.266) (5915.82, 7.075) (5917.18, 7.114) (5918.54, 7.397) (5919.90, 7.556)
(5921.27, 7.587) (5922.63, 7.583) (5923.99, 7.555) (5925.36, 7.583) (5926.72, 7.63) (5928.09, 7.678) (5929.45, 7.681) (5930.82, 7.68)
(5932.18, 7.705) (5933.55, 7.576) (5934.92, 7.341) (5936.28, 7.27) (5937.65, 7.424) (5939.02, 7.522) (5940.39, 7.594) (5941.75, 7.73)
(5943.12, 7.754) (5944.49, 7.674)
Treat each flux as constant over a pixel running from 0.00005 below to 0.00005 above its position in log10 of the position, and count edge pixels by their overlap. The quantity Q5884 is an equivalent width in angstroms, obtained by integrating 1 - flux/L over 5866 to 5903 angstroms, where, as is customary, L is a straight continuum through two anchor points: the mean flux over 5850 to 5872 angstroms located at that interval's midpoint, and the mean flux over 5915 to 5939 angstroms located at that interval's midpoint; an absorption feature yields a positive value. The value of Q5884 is 1.9 angstroms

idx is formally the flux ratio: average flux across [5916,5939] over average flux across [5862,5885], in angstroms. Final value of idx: 1.02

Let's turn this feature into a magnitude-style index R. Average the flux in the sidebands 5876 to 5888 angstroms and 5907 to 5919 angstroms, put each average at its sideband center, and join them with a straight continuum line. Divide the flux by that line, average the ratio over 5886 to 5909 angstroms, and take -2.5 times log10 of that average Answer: 0.05 mag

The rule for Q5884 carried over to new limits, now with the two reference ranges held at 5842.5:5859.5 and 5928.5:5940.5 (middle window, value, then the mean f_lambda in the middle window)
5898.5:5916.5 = 0.6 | 7.3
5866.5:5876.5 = 0.2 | 7.42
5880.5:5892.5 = 1.0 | 6.95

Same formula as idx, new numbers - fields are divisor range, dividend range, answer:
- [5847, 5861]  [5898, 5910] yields 0.95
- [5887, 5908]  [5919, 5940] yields 1.08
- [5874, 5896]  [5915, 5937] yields 1.06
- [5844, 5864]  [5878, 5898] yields 0.92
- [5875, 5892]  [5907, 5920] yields 1.05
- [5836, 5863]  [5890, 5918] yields 0.95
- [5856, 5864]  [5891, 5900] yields 0.93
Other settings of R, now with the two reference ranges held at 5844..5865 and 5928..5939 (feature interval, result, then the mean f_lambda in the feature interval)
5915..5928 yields 0.01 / 7.46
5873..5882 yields 0.04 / 7.31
